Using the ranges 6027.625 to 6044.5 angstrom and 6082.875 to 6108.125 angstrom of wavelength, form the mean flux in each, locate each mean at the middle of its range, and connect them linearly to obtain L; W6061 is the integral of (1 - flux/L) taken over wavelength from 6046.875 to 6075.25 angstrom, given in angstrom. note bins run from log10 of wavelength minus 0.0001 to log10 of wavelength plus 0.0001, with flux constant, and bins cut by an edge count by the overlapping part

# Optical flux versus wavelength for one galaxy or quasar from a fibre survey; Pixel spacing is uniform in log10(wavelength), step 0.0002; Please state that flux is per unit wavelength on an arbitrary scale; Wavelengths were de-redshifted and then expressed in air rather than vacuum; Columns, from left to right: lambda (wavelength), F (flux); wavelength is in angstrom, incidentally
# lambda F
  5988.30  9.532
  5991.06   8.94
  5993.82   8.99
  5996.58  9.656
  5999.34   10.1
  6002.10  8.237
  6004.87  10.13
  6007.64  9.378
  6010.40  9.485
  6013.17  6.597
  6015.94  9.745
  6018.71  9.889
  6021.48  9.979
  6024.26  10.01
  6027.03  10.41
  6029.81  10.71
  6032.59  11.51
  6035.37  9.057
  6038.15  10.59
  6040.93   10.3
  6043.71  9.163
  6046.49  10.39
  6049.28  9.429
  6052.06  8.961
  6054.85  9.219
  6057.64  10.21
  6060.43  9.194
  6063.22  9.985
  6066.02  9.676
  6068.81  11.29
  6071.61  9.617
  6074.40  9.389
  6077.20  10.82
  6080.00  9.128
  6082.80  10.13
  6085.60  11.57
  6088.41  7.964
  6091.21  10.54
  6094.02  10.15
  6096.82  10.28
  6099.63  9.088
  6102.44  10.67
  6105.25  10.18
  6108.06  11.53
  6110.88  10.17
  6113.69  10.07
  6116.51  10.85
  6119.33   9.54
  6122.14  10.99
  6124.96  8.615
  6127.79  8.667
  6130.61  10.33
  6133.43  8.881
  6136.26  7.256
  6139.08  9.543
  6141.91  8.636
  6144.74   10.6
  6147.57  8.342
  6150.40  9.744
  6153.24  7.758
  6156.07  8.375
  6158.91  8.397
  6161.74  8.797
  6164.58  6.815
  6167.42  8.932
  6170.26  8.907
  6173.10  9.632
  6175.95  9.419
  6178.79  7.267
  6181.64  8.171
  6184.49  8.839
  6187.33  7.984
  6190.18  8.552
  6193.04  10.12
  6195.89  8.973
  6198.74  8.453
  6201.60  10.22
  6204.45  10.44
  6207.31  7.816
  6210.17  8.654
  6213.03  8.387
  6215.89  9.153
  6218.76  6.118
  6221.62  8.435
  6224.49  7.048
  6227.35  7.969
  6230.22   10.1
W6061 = 1.4 angstrom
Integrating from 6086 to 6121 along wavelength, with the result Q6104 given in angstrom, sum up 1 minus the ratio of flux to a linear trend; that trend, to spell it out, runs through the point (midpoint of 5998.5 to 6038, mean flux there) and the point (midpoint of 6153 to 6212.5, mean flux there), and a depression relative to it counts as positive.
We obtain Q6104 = -3.7 angstrom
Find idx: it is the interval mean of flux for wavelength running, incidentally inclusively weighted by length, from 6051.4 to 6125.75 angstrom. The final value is 10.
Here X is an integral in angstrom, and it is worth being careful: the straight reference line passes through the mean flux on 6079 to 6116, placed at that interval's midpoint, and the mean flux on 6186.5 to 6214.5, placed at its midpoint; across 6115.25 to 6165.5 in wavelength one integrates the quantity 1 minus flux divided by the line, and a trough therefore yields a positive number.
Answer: 3.35 angstrom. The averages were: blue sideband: 10.1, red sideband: 8.98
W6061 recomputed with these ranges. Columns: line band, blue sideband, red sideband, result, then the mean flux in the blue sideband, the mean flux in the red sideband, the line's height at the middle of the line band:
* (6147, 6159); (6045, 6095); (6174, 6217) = 0.8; 9.87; 8.84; 9.19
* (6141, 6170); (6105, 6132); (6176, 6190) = 1.2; 10.1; 8.25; 9.03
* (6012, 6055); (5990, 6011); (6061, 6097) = -0.6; 9.37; 10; 9.64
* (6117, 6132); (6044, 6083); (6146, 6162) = -1.2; 9.79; 8.57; 8.97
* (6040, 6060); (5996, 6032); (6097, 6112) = 0.5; 9.6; 10.3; 9.89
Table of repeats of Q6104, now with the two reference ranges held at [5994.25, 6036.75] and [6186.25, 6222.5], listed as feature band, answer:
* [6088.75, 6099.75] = -0.8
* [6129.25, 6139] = 0.2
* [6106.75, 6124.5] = -2.4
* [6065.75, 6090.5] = -1.7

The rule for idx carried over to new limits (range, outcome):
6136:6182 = 8.67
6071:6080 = 9.85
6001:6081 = 9.75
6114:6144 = 9.39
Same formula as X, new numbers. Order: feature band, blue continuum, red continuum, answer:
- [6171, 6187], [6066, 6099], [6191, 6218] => 1.1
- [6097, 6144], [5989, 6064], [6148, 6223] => -3.5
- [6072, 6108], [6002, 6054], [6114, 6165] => -2.6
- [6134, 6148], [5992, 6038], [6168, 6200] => 0.1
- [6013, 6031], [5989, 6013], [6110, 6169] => -1.2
